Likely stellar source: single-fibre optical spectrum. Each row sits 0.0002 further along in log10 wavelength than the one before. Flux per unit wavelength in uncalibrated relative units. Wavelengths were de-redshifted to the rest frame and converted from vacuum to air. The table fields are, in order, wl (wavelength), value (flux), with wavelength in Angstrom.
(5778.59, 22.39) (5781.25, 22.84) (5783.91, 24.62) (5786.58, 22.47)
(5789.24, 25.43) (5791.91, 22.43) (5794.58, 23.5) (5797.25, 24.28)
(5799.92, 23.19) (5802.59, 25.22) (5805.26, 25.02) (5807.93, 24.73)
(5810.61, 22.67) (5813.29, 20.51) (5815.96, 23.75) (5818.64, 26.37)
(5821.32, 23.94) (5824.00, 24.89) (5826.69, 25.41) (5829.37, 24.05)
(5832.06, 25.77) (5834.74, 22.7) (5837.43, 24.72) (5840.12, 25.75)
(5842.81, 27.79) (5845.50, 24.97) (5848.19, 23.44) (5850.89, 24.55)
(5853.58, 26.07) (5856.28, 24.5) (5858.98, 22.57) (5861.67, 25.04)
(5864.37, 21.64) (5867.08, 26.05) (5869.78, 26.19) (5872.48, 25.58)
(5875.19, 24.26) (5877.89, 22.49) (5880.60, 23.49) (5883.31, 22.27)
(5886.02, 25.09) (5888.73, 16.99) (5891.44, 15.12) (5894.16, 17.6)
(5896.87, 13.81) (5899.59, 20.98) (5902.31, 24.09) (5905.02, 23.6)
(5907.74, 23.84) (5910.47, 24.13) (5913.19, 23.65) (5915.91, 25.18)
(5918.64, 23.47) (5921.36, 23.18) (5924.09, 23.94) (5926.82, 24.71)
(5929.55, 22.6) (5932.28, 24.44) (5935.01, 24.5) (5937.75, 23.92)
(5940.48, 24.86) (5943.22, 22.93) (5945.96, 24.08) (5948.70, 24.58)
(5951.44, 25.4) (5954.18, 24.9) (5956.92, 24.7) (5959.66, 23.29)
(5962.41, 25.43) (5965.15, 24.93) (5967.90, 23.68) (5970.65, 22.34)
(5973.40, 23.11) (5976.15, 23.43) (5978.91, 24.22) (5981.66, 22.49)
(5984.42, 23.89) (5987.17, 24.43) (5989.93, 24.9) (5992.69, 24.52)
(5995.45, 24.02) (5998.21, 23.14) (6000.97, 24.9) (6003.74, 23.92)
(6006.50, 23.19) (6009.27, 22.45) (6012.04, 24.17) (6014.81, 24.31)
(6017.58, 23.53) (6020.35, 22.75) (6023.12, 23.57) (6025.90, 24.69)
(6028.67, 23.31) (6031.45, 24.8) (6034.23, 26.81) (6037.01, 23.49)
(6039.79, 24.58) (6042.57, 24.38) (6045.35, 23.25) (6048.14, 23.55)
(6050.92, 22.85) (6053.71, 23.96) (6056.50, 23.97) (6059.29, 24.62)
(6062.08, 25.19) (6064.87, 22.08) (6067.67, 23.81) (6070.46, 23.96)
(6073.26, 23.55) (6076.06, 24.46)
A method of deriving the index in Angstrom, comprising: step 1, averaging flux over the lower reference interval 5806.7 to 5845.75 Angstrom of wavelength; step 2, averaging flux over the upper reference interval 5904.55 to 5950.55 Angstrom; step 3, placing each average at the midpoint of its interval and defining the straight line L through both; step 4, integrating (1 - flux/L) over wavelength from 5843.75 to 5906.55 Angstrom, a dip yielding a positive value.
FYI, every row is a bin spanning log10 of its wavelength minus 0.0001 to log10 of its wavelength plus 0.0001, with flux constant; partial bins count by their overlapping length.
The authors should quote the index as 4.2 Angstrom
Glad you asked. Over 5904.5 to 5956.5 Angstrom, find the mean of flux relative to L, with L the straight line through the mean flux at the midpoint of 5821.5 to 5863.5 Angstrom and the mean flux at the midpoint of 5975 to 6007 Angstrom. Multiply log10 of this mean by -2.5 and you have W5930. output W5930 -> 0.01 mag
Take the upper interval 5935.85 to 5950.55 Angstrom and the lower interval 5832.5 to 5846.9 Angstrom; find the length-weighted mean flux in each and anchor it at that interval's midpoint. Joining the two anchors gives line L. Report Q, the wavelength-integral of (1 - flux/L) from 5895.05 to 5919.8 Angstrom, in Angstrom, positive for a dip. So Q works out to 2.09 Angstrom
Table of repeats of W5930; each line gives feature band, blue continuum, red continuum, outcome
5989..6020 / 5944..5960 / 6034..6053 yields 0.02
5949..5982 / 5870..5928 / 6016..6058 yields -0.04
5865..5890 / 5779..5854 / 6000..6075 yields 0.03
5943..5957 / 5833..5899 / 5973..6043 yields -0.04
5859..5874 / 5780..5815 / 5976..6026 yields -0.05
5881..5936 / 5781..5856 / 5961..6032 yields 0.09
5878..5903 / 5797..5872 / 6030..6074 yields 0.22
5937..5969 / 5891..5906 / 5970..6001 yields -0.11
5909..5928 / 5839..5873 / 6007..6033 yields 0.02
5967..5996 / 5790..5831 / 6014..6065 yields 0.01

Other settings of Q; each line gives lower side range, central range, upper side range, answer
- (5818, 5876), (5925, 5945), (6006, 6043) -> 0.34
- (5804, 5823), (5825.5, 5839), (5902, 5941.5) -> -0.36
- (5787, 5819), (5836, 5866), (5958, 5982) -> -1.08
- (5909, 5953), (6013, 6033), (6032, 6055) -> 0.20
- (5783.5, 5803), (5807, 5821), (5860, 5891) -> 0.04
